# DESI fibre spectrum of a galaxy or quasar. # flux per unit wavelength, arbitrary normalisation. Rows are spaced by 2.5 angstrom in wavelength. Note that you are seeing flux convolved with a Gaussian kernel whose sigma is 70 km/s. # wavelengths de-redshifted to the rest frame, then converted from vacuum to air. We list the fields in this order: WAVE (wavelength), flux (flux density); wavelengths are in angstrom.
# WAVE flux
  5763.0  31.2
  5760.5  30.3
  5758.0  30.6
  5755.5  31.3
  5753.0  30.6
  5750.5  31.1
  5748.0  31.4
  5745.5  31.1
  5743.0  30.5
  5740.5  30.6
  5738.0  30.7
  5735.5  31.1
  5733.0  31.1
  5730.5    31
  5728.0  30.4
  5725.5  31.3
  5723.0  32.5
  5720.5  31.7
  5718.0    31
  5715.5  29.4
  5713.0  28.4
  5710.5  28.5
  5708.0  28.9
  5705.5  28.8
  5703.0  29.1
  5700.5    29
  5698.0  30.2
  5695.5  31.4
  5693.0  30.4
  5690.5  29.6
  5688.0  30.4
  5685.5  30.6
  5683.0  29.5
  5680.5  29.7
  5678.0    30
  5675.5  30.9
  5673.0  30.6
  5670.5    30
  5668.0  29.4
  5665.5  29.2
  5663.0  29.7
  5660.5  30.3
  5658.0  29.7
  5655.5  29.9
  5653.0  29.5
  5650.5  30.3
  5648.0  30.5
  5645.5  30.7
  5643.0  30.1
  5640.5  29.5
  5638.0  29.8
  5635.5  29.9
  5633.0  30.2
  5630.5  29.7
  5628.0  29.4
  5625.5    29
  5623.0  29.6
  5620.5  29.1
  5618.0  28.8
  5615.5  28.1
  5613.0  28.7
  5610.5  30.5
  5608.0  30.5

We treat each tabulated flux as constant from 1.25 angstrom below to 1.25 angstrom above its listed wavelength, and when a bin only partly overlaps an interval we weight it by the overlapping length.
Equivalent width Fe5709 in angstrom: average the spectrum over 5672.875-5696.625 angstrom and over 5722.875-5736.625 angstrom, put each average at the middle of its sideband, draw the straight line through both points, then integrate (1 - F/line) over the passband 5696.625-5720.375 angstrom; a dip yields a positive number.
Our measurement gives 1.0 angstrom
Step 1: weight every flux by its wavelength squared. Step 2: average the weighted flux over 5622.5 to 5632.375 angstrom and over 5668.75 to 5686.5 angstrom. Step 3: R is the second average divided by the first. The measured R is 1.04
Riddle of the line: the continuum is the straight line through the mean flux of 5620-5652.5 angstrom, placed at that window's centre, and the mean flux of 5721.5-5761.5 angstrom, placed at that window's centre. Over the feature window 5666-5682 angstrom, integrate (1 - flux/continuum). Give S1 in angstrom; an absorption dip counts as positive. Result 0.11 angstrom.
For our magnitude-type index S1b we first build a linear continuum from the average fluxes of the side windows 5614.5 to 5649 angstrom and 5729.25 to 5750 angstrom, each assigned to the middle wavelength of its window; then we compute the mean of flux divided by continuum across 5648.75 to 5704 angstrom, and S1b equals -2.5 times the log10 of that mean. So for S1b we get 0.01 mag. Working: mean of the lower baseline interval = 29.6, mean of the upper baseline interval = 30.9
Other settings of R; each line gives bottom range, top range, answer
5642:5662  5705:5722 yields 1.00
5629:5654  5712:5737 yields 1.06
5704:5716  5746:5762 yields 1.09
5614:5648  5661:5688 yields 1.03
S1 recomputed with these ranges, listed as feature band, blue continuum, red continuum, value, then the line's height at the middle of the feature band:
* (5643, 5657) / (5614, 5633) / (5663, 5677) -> -0.2 angstrom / 29.6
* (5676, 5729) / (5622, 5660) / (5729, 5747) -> 0.8 angstrom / 30.5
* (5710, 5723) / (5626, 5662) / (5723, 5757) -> 0.3 angstrom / 30.7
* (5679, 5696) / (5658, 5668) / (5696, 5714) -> -0.5 angstrom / 29.3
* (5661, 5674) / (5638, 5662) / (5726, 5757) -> 0.2 angstrom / 30.2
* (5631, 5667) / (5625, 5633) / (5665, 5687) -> -0.2 angstrom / 29.7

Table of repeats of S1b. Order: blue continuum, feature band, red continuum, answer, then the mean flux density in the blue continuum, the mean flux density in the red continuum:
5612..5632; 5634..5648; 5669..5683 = -0.02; 29.1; 30.2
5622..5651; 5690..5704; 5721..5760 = 0.02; 29.9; 31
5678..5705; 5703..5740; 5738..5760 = 0.00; 30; 30.9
